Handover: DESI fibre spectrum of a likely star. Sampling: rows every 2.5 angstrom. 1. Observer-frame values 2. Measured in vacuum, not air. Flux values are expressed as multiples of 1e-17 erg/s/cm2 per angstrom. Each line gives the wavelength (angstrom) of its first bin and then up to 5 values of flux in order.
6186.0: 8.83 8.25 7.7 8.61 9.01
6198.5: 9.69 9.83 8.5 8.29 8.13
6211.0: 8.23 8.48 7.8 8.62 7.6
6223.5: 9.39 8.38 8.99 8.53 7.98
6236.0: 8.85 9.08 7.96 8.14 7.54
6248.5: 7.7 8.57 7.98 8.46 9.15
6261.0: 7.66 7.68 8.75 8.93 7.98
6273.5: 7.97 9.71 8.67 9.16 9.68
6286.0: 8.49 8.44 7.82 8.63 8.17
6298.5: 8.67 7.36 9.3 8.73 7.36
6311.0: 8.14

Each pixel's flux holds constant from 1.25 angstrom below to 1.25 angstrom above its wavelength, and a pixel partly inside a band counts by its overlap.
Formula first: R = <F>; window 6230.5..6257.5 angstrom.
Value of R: 8.25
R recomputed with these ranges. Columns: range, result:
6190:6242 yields 8.56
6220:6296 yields 8.46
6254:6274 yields 8.32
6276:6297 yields 8.7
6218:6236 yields 8.52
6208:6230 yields 8.41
